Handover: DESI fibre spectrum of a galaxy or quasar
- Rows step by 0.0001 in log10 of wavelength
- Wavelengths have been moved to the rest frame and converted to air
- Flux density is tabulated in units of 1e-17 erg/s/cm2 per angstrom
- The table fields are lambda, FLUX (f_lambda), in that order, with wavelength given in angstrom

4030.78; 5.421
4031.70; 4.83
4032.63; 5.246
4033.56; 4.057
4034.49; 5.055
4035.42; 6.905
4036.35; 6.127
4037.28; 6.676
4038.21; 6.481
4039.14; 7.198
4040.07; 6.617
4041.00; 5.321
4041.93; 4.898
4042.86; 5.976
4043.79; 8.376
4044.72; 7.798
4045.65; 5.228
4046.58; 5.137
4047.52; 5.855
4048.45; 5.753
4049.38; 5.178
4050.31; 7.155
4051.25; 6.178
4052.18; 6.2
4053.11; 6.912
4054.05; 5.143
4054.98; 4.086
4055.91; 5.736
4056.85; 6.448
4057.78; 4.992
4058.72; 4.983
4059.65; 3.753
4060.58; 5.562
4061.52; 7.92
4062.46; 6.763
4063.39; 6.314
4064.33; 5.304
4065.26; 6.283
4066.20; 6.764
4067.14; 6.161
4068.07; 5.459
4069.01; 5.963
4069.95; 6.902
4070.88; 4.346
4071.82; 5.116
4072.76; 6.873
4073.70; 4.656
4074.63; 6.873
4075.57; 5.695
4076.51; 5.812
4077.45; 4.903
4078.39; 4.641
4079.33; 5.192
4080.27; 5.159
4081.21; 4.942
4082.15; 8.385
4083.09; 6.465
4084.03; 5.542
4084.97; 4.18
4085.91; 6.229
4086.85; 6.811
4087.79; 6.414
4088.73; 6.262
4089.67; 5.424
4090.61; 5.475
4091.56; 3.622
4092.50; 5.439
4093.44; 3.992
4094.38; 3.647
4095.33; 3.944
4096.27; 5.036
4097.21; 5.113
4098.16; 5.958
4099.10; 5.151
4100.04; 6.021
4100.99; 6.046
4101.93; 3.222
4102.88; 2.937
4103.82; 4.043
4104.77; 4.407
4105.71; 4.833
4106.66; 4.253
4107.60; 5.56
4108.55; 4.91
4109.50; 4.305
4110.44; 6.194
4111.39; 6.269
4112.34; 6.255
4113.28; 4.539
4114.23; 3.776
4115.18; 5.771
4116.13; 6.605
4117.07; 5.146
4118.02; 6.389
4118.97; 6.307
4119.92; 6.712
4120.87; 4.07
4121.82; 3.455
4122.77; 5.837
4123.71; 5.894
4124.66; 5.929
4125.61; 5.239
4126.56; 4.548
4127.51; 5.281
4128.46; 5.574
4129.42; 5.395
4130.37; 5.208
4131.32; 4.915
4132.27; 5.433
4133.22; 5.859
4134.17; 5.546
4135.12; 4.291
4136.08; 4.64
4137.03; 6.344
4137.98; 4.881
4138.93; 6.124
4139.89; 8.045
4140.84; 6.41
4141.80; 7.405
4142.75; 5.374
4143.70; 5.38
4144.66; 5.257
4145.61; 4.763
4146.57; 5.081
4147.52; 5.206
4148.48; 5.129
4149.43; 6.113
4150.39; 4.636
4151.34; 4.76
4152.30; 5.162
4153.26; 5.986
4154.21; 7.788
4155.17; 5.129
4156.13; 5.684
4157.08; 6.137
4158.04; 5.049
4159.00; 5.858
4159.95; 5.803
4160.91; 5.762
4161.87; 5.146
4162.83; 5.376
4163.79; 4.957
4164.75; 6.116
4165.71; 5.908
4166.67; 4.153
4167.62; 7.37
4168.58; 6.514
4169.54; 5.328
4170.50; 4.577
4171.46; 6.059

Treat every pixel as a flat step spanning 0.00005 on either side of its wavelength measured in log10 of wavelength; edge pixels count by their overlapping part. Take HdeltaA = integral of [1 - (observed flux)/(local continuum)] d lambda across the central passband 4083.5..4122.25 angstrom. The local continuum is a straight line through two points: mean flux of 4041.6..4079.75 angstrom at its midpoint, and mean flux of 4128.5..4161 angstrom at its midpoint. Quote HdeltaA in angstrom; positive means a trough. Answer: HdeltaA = 4.0 angstrom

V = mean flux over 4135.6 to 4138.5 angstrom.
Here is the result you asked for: 5.31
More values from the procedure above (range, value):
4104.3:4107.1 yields 4.5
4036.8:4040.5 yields 6.74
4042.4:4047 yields 6.52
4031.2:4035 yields 4.83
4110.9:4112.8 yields 6.24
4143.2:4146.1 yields 5.13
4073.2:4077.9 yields 5.6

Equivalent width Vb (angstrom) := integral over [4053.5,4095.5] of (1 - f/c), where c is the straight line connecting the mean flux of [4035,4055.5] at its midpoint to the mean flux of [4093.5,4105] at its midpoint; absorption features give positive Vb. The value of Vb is -2.2 angstrom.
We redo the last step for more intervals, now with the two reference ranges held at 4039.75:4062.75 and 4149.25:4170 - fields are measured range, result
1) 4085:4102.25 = 1.8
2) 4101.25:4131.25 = 3.3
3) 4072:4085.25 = 0.4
